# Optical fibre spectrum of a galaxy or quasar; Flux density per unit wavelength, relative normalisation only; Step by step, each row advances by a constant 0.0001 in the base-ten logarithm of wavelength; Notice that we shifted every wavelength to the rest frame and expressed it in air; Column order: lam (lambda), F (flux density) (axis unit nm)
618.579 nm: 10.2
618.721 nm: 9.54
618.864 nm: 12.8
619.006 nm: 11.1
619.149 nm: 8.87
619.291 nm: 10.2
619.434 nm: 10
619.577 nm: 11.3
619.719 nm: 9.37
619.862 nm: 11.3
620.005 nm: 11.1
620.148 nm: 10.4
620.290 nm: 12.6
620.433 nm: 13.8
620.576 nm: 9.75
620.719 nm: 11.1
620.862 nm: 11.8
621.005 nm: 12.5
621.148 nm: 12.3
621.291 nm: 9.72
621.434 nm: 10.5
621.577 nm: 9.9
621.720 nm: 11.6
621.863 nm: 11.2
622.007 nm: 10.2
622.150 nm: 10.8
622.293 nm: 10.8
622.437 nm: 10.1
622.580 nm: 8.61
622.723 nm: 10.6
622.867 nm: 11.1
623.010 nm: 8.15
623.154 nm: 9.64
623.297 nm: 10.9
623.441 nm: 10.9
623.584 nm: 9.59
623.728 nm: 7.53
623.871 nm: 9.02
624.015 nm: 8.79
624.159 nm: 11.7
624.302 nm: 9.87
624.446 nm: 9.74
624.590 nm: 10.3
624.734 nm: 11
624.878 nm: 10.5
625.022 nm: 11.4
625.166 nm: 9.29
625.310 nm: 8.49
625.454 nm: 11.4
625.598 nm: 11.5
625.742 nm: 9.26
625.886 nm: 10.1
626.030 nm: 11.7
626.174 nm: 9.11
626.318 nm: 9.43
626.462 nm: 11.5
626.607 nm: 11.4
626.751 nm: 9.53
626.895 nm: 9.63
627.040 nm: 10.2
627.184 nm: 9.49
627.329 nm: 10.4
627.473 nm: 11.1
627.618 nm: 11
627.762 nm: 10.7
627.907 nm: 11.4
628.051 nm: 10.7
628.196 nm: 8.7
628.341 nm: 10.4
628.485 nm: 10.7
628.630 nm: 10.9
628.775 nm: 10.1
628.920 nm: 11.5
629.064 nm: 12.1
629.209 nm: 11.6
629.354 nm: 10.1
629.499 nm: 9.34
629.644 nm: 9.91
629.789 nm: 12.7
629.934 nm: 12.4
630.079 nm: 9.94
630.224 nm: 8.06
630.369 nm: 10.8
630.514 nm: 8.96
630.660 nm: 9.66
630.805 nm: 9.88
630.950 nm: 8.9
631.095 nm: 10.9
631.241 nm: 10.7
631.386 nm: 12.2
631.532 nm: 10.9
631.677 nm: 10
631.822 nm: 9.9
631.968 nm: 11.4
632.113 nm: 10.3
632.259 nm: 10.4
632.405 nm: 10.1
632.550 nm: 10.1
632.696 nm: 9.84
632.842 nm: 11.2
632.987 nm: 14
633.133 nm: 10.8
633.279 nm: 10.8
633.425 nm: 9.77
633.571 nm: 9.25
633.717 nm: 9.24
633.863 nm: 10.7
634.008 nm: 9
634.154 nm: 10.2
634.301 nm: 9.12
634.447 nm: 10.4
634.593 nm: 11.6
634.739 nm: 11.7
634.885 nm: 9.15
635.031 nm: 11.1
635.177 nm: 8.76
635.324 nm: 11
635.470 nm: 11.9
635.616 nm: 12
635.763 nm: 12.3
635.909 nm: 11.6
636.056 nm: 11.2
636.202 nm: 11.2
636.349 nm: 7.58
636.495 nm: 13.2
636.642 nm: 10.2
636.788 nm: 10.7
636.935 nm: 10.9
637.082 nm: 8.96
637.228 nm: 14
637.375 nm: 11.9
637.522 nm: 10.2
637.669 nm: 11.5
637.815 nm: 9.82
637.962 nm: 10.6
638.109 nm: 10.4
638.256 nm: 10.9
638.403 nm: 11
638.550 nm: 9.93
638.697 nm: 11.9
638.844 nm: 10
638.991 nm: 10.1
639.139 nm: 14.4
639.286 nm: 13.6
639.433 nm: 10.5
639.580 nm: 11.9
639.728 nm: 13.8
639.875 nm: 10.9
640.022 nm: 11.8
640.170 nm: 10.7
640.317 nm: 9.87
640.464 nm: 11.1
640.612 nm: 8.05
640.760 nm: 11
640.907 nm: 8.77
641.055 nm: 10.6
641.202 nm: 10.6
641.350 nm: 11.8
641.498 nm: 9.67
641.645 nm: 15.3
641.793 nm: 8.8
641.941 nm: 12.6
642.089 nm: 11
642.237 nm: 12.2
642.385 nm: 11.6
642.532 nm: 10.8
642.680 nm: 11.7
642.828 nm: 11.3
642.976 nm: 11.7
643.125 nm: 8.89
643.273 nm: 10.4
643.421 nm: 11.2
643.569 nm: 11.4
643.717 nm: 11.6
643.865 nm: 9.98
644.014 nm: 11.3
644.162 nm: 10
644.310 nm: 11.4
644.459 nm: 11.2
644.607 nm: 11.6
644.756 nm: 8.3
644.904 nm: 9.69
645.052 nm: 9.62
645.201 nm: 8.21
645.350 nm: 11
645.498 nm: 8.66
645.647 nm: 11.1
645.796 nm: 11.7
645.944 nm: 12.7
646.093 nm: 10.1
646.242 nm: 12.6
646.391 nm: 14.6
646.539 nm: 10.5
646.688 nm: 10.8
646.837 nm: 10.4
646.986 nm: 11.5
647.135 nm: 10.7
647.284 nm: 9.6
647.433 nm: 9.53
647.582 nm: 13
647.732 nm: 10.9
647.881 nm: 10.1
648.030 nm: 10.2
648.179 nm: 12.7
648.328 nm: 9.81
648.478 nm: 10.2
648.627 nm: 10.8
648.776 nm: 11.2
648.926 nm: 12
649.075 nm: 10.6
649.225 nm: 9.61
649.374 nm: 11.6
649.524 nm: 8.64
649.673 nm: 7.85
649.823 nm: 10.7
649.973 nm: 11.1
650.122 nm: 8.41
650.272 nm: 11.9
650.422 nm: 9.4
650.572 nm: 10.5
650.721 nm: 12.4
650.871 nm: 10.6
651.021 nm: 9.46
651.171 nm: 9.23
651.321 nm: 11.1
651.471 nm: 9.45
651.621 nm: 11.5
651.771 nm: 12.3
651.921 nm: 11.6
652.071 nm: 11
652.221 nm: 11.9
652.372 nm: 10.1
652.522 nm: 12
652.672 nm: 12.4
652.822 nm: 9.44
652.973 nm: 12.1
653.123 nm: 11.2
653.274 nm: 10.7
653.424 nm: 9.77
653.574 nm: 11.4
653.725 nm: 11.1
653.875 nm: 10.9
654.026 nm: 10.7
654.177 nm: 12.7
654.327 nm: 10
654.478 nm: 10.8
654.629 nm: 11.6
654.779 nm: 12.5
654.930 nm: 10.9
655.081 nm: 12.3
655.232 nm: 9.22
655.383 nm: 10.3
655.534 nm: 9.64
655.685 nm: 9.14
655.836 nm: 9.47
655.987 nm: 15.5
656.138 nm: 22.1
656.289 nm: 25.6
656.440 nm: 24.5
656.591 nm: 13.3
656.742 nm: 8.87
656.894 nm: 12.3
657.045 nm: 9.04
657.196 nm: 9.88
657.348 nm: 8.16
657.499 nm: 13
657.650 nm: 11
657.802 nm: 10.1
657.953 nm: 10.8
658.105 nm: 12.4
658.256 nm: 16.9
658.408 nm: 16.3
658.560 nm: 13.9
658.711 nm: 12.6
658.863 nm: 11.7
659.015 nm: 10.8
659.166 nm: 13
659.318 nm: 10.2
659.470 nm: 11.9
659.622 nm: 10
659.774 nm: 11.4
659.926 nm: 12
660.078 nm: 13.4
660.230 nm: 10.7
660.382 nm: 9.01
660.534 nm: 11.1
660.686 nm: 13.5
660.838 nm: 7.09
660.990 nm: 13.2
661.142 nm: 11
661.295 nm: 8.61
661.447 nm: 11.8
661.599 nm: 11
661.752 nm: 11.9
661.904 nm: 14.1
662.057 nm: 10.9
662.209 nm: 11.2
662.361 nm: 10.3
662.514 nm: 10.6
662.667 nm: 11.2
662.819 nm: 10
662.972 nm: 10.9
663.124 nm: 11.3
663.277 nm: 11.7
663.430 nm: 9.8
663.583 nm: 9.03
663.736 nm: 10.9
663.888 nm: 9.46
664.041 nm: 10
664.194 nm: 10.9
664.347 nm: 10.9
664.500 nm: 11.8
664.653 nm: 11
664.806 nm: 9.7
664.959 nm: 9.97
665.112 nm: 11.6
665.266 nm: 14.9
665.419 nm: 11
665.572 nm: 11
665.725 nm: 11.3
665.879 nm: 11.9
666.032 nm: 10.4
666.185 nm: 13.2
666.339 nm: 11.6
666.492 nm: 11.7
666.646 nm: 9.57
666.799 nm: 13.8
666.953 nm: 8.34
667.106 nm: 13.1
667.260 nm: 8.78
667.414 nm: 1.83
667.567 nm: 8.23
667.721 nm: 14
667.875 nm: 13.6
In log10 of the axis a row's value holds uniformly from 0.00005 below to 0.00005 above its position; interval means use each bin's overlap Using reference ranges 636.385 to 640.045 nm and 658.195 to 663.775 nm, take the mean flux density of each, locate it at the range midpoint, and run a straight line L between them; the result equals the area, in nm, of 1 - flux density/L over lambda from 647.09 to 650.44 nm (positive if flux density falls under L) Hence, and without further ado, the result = 0.26 nm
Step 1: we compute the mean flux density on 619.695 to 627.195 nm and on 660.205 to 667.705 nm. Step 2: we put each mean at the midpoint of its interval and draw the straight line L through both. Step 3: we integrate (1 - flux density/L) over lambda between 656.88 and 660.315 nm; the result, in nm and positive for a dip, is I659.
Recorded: -0.338 nm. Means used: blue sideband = 10.4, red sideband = 10.8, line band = 11.8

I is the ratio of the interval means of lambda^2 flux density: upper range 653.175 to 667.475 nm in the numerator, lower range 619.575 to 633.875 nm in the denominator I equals 1.22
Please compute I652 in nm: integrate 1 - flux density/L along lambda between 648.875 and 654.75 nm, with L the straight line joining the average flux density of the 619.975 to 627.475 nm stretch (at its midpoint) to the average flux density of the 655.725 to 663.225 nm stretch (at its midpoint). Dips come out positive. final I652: 0.53 nm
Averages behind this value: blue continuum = 10.4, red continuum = 12.2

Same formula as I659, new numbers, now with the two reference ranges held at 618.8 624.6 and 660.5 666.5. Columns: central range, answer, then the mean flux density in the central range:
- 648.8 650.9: 0.097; 10.4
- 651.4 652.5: -0.024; 11.2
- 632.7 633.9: 0.001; 10.7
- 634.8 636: -0.031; 11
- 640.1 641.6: 0.065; 10.3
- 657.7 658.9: -0.226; 13.1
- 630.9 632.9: 0.030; 10.5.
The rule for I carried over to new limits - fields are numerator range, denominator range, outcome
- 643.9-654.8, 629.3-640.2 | 1.05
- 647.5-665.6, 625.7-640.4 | 1.14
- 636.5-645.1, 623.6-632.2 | 1.11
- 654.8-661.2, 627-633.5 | 1.27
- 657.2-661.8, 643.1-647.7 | 1.12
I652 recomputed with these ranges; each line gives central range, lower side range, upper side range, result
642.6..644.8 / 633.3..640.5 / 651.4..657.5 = 0.09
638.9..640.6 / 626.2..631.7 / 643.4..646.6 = -0.13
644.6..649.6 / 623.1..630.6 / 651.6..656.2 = 0.21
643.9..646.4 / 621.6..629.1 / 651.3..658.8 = 0.18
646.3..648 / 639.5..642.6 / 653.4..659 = 0.09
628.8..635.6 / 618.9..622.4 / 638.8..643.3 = 0.35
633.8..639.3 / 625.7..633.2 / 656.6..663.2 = -0.09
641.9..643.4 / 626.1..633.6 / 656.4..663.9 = -0.04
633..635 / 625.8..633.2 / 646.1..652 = 0.06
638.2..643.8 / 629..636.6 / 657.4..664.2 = -0.17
